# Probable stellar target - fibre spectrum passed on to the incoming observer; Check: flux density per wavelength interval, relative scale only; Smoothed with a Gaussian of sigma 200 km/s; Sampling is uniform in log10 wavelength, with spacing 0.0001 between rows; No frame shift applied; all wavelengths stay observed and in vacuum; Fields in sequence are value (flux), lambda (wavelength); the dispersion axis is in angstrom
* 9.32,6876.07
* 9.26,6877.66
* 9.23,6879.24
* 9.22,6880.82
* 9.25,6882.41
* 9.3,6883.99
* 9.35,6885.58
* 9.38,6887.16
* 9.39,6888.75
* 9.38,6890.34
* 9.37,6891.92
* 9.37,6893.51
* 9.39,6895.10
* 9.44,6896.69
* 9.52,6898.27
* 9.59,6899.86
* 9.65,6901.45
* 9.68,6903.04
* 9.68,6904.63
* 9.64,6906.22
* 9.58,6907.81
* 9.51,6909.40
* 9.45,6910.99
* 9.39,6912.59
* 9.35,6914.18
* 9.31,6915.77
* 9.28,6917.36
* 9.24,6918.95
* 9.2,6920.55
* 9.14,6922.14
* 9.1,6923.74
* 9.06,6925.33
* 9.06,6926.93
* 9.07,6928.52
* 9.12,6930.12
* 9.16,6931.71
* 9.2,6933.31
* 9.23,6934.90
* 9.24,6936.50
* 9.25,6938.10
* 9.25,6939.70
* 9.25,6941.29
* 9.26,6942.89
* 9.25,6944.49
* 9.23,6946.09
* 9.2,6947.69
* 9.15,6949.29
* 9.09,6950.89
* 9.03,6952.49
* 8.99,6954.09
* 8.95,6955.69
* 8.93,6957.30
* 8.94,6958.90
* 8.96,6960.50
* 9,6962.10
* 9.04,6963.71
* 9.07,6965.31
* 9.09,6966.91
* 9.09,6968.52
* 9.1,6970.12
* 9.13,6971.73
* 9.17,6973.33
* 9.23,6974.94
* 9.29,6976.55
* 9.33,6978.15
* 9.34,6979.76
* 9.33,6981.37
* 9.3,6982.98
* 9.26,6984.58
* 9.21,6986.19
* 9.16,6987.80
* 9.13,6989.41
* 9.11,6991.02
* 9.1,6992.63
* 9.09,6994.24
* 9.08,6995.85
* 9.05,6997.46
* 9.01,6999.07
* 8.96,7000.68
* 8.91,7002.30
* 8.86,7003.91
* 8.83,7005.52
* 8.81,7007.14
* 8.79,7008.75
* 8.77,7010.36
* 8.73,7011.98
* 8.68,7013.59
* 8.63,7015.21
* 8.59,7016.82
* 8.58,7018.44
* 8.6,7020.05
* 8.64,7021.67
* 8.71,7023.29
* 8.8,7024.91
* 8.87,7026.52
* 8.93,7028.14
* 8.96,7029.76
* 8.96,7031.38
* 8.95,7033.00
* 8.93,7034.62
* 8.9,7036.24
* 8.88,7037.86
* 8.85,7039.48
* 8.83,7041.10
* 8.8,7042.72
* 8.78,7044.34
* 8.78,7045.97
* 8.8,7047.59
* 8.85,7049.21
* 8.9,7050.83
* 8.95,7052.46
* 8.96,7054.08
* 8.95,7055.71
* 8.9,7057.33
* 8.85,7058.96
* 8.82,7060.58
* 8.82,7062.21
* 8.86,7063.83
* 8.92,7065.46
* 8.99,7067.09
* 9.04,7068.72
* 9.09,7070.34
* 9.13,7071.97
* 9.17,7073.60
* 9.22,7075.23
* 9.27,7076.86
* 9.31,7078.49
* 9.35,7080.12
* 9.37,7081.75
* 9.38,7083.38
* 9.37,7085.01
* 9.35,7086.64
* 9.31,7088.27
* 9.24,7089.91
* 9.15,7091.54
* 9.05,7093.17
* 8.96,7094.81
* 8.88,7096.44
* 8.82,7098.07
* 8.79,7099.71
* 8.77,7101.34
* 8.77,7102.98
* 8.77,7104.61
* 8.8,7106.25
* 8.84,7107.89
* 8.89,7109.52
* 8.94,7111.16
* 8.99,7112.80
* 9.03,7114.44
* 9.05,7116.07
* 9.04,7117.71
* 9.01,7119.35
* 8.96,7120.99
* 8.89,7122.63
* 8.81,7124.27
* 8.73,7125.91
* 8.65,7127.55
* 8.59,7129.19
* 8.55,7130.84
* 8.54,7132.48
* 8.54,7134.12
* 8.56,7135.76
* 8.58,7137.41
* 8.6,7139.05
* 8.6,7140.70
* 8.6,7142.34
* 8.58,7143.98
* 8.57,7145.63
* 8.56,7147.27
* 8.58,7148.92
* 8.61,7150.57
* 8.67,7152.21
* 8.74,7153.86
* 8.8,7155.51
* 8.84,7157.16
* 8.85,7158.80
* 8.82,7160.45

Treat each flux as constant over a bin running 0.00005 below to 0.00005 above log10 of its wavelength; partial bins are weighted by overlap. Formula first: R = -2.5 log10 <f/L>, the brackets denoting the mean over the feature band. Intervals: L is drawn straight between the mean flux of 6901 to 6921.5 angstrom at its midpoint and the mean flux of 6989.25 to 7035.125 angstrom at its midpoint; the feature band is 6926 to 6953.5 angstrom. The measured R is 0.01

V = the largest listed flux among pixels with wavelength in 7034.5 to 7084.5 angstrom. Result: 9.38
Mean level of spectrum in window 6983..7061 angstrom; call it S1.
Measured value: 8.89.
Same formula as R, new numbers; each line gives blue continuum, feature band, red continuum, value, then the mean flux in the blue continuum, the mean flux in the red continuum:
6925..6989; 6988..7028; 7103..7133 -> 0.024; 9.15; 8.84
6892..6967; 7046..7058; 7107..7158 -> 0.005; 9.25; 8.74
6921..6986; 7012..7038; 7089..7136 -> 0.028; 9.15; 8.85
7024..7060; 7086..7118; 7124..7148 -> -0.033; 8.88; 8.6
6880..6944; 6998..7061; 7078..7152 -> 0.029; 9.33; 8.87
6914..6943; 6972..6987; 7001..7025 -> -0.042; 9.2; 8.73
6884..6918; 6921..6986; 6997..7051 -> 0.004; 9.46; 8.82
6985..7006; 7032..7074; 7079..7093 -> 0.036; 9.05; 9.31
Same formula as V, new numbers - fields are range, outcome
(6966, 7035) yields 9.34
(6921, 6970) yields 9.26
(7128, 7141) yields 8.6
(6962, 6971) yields 9.1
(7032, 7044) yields 8.95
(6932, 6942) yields 9.25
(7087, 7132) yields 9.31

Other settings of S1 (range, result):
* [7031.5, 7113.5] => 8.99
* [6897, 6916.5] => 9.53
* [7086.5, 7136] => 8.88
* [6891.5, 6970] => 9.24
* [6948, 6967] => 9.02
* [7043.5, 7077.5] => 8.95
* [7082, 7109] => 9.02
